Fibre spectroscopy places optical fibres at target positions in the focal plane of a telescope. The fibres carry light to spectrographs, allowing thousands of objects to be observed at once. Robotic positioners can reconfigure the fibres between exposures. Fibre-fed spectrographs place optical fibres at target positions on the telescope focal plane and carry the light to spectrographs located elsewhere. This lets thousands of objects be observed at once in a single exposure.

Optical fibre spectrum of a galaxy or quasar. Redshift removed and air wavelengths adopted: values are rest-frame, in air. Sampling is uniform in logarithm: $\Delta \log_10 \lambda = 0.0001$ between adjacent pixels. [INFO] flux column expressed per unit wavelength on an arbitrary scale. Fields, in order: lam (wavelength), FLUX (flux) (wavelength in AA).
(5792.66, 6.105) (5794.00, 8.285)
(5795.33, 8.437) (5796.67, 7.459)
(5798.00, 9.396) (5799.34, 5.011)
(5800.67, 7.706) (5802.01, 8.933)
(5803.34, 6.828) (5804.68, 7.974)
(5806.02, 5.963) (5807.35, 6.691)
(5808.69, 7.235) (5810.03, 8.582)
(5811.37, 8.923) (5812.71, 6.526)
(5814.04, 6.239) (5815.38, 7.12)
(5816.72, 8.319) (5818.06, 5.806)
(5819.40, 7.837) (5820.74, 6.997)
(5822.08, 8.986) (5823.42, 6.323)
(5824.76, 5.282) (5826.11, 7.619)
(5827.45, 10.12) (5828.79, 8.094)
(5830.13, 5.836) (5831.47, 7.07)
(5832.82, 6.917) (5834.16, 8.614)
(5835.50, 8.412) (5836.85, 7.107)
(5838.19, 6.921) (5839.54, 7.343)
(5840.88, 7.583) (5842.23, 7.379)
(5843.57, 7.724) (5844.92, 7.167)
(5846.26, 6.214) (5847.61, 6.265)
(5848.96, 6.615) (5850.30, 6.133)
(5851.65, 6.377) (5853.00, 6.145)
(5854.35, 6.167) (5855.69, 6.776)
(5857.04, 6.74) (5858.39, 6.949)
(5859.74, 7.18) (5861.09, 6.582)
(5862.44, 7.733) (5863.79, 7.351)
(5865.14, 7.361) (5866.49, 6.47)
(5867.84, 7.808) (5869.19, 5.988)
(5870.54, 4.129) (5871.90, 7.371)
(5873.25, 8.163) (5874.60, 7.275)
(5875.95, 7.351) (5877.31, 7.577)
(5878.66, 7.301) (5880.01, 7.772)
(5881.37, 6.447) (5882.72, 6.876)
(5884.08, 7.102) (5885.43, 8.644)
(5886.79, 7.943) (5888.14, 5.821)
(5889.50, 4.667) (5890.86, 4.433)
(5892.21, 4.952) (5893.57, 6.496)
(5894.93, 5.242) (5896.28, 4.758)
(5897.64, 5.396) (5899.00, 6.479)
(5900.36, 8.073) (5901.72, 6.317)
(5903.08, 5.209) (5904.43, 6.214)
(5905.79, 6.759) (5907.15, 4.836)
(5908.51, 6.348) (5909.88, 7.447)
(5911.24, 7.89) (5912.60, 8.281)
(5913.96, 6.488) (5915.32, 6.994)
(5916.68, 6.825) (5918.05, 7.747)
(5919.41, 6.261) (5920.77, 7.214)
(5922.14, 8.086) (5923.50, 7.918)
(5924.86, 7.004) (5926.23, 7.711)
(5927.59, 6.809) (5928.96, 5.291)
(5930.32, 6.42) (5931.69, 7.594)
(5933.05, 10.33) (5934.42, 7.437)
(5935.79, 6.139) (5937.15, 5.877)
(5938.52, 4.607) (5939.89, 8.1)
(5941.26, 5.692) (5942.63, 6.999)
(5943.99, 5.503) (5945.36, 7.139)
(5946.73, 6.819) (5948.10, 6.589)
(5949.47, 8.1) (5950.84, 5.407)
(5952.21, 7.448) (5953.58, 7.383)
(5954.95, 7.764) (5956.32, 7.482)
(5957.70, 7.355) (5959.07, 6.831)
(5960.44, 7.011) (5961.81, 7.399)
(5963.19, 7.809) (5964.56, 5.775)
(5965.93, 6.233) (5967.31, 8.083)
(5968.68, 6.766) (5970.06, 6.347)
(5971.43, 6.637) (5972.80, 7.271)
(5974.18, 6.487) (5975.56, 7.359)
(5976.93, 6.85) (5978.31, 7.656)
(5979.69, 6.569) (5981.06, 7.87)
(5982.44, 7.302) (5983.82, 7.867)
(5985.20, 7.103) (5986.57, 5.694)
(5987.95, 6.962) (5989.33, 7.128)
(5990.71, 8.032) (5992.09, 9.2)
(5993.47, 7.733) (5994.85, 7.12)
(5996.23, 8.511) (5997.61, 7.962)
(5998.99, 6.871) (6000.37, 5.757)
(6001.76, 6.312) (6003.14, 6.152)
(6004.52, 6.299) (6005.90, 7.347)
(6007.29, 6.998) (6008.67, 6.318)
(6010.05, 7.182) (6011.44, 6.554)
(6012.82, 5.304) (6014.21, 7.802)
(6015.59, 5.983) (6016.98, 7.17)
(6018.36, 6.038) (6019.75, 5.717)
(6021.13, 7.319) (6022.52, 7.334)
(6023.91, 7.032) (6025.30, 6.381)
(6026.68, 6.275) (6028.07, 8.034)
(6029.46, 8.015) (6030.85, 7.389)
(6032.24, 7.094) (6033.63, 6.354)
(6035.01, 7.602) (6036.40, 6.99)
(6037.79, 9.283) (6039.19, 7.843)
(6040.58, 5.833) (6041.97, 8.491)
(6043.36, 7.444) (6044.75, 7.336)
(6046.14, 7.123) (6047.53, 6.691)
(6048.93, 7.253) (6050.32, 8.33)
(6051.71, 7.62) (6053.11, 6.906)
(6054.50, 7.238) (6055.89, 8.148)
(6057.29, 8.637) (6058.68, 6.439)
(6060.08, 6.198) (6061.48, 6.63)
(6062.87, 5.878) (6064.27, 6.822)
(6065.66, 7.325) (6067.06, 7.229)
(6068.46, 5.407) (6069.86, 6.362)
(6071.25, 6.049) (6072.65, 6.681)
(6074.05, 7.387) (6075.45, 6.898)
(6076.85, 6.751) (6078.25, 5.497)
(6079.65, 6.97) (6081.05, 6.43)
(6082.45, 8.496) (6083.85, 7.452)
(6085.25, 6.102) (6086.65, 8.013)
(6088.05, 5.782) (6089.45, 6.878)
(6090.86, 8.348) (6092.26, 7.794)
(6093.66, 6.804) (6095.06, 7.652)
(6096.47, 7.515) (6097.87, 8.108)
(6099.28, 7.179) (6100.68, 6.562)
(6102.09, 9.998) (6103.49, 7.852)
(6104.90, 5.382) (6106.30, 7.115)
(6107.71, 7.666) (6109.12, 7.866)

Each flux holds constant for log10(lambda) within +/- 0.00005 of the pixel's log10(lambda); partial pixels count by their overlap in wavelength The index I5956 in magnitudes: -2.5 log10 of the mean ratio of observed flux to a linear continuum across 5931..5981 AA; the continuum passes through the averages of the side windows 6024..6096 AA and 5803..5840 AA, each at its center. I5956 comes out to 0.04 mag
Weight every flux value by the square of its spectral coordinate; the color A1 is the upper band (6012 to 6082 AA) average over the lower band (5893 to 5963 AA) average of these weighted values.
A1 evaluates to 1.1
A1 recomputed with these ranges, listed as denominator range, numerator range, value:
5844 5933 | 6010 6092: 1.10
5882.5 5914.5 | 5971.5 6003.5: 1.17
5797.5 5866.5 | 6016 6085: 1.06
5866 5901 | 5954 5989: 1.11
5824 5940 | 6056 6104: 1.10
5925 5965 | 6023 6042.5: 1.09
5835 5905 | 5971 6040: 1.11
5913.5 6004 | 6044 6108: 1.05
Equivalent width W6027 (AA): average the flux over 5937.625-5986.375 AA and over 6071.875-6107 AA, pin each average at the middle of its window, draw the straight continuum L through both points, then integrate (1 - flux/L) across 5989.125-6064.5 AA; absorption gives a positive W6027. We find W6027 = -0.6 AA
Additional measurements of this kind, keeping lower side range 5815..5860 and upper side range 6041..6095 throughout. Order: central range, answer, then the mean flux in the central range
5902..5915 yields 0.9 AA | 6.61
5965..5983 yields 0.2 AA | 7.01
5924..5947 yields 0.9 AA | 6.8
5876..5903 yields 2.6 AA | 6.43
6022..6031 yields -0.2 AA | 7.19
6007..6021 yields 1.1 AA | 6.53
